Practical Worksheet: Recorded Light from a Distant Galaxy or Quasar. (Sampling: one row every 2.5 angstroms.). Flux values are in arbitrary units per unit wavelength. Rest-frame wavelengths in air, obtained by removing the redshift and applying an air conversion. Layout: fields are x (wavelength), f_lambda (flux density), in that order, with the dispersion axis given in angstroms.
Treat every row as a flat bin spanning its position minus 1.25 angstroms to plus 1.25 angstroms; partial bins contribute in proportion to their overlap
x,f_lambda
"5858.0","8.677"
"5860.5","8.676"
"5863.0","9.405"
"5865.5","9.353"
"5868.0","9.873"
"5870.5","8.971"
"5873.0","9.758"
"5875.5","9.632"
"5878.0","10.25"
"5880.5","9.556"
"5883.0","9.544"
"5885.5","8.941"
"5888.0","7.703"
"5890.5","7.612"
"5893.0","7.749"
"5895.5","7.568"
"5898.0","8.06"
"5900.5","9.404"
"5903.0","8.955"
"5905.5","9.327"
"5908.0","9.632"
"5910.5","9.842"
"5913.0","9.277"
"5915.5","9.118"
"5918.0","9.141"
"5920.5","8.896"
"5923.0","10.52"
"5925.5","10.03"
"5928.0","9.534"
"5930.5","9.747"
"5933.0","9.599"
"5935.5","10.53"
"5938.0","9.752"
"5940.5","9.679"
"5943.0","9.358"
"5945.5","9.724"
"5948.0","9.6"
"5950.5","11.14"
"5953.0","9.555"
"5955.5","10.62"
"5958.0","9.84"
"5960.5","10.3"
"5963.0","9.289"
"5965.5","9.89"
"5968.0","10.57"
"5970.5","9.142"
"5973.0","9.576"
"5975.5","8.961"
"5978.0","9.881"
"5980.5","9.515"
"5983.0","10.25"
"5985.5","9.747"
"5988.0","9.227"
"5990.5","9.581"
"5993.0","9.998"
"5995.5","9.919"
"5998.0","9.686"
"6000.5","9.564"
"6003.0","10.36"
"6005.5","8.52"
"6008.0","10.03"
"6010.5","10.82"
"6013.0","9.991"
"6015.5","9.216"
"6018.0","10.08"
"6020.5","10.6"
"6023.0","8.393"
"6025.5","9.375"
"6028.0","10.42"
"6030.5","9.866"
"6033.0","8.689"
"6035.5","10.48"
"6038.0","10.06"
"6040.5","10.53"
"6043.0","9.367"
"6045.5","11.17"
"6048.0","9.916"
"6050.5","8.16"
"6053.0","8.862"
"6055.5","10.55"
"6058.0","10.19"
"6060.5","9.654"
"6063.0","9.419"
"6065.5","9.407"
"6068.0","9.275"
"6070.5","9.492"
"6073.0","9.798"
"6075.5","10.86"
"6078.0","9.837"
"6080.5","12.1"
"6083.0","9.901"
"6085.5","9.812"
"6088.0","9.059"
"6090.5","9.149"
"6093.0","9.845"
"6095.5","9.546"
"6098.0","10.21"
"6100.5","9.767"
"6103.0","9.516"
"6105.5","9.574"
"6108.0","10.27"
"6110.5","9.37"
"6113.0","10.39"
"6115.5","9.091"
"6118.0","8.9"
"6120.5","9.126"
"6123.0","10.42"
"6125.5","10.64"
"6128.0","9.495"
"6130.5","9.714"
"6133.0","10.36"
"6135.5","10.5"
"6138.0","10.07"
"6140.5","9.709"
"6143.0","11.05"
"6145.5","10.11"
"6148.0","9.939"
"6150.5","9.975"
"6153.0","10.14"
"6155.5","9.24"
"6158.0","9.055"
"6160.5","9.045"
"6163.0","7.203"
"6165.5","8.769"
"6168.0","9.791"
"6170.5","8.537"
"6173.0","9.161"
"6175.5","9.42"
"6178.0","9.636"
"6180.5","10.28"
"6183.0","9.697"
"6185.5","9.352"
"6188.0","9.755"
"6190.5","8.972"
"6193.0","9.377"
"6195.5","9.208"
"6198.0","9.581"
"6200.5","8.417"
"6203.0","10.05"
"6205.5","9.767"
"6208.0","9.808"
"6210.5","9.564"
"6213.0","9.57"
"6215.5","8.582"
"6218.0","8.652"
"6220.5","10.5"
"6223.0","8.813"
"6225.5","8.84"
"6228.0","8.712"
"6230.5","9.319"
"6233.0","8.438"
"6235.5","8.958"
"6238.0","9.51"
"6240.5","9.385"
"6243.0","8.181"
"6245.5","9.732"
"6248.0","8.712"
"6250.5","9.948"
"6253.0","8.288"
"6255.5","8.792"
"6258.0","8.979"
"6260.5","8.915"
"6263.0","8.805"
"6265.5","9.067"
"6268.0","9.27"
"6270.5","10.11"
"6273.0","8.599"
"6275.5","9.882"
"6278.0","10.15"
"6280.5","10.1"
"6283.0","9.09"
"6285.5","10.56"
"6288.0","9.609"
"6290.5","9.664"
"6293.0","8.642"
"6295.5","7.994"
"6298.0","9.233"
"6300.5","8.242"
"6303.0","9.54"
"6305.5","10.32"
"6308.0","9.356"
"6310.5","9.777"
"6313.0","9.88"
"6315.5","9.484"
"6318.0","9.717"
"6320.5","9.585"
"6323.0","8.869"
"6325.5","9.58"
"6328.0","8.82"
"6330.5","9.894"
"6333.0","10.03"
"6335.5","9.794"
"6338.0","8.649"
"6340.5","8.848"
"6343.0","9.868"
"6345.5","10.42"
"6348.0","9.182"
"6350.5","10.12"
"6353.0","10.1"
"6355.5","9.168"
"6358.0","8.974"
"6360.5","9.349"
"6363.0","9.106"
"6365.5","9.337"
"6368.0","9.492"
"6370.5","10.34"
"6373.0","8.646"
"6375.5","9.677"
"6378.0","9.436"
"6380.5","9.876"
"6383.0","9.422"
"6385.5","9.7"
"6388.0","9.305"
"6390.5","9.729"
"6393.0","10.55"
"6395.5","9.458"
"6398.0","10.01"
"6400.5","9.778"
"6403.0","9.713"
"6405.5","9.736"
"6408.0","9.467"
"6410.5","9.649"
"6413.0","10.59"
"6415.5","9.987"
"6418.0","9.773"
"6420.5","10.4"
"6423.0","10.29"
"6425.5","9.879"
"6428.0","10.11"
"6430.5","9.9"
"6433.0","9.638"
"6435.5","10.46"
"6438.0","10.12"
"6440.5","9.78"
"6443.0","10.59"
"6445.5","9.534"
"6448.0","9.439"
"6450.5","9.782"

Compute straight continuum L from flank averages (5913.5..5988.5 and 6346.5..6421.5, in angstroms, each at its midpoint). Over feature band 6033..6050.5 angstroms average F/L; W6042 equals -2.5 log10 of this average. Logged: -0.03 mag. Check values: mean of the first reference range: 9.76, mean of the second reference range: 9.67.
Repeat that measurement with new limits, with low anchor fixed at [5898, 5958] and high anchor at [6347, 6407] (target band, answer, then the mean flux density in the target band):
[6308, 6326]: 0.007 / 9.54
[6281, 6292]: -0.014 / 9.73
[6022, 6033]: 0.023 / 9.45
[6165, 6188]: 0.021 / 9.44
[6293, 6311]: 0.053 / 9.15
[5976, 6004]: -0.013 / 9.77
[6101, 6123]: 0.005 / 9.59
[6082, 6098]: 0.005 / 9.6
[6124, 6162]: -0.032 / 9.92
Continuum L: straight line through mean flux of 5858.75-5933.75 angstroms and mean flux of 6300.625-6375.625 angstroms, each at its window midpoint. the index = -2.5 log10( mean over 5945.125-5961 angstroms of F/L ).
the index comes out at -0.10 mag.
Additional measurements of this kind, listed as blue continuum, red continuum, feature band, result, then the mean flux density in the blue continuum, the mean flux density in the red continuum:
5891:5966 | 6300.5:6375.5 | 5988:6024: -0.029 mag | 9.5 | 9.51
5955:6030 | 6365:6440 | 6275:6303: 0.049 mag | 9.77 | 9.82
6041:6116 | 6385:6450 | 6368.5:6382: 0.034 mag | 9.8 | 9.91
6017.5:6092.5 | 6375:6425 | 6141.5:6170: 0.040 mag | 9.81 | 9.83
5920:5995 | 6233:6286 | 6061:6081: -0.037 mag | 9.81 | 9.25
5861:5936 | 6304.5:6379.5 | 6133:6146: -0.101 mag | 9.23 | 9.53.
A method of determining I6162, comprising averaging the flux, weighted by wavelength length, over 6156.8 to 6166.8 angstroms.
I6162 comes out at 8.52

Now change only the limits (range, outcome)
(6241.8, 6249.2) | 8.88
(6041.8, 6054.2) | 9.5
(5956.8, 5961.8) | 10.1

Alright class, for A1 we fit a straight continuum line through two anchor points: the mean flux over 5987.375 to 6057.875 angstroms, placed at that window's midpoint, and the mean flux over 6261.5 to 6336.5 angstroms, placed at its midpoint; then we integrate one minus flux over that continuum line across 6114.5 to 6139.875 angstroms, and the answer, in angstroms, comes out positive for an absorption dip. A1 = -0.5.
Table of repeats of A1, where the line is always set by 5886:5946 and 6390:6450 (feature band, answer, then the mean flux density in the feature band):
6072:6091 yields -1.3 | 10.1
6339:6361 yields 0.6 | 9.56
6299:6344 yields 1.6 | 9.45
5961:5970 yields -0.6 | 9.88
